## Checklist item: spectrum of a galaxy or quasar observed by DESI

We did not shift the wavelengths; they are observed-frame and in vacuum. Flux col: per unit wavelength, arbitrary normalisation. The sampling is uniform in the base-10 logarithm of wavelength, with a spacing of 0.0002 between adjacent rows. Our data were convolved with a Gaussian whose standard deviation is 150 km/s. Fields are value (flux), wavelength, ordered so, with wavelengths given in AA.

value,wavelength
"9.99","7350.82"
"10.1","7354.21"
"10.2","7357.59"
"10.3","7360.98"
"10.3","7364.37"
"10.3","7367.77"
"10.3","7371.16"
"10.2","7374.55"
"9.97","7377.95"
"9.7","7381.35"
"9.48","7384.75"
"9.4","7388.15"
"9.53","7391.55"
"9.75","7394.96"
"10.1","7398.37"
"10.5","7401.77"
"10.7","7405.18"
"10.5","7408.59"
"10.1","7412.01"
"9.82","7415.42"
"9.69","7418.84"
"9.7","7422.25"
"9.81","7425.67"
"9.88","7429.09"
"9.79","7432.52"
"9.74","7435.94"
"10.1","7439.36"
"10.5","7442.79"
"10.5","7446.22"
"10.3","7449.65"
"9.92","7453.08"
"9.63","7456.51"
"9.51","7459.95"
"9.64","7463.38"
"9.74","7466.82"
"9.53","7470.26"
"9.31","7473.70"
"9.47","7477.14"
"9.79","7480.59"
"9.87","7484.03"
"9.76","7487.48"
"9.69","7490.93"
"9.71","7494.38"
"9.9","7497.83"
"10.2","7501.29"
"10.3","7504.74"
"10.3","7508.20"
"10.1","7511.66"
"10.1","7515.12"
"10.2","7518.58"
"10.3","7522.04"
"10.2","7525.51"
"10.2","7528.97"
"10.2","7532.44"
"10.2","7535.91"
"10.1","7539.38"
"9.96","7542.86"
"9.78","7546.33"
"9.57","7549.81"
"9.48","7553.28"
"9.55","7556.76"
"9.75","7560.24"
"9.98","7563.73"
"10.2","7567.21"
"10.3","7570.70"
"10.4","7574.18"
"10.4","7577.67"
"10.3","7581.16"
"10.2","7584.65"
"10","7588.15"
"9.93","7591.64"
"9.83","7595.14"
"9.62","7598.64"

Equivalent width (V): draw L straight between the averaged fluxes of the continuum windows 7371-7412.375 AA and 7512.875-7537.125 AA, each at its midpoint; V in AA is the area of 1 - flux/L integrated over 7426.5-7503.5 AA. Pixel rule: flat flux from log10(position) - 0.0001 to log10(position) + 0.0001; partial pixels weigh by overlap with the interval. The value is 2.0 AA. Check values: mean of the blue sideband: 10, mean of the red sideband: 10.2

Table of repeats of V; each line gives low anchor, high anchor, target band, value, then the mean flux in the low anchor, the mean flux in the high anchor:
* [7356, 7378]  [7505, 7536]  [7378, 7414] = 0.9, 10.2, 10.2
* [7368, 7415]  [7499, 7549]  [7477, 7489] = 0.4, 10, 10.1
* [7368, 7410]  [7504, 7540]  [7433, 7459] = 0.1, 10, 10.2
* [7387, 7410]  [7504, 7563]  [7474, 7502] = 0.8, 10.1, 10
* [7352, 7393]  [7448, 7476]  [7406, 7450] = -1.1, 9.99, 9.69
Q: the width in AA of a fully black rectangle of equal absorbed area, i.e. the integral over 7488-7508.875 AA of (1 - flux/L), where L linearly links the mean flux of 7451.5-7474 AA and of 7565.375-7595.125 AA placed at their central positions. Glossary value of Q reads -0.4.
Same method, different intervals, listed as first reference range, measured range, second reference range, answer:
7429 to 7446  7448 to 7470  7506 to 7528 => 0.7 AA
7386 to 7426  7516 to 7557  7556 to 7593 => 0.3 AA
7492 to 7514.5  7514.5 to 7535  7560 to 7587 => -0.2 AA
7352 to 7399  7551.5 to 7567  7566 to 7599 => 0.6 AA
